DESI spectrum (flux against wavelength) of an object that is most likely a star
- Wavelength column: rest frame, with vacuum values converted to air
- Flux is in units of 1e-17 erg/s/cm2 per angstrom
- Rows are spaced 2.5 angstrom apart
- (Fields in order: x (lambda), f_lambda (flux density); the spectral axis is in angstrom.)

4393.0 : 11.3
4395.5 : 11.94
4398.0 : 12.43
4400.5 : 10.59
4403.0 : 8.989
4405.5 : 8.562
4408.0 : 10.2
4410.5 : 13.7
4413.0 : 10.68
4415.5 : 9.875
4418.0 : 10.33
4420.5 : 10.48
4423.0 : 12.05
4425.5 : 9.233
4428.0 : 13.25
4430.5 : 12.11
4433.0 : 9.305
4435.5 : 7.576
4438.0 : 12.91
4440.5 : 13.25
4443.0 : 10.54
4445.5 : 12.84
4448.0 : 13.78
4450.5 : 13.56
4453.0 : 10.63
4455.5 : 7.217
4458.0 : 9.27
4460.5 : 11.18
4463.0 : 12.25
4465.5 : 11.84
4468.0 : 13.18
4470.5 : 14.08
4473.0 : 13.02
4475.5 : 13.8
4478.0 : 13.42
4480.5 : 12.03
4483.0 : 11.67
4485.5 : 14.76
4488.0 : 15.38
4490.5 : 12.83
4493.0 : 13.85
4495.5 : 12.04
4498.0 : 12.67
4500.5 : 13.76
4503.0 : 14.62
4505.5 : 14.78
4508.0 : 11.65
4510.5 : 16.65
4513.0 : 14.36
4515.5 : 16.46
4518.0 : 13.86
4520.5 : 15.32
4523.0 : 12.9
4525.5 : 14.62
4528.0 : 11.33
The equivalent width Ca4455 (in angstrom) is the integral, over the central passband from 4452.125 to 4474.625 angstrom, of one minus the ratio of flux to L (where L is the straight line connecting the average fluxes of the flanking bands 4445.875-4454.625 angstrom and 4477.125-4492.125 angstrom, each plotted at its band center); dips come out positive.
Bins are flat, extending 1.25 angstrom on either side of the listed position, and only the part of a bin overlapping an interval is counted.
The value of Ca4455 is 2.4 angstrom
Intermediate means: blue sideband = 12.4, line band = 11.5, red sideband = 13.4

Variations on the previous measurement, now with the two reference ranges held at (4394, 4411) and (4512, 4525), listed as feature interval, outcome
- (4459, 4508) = 1.05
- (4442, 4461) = 1.91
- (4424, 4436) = 1.22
